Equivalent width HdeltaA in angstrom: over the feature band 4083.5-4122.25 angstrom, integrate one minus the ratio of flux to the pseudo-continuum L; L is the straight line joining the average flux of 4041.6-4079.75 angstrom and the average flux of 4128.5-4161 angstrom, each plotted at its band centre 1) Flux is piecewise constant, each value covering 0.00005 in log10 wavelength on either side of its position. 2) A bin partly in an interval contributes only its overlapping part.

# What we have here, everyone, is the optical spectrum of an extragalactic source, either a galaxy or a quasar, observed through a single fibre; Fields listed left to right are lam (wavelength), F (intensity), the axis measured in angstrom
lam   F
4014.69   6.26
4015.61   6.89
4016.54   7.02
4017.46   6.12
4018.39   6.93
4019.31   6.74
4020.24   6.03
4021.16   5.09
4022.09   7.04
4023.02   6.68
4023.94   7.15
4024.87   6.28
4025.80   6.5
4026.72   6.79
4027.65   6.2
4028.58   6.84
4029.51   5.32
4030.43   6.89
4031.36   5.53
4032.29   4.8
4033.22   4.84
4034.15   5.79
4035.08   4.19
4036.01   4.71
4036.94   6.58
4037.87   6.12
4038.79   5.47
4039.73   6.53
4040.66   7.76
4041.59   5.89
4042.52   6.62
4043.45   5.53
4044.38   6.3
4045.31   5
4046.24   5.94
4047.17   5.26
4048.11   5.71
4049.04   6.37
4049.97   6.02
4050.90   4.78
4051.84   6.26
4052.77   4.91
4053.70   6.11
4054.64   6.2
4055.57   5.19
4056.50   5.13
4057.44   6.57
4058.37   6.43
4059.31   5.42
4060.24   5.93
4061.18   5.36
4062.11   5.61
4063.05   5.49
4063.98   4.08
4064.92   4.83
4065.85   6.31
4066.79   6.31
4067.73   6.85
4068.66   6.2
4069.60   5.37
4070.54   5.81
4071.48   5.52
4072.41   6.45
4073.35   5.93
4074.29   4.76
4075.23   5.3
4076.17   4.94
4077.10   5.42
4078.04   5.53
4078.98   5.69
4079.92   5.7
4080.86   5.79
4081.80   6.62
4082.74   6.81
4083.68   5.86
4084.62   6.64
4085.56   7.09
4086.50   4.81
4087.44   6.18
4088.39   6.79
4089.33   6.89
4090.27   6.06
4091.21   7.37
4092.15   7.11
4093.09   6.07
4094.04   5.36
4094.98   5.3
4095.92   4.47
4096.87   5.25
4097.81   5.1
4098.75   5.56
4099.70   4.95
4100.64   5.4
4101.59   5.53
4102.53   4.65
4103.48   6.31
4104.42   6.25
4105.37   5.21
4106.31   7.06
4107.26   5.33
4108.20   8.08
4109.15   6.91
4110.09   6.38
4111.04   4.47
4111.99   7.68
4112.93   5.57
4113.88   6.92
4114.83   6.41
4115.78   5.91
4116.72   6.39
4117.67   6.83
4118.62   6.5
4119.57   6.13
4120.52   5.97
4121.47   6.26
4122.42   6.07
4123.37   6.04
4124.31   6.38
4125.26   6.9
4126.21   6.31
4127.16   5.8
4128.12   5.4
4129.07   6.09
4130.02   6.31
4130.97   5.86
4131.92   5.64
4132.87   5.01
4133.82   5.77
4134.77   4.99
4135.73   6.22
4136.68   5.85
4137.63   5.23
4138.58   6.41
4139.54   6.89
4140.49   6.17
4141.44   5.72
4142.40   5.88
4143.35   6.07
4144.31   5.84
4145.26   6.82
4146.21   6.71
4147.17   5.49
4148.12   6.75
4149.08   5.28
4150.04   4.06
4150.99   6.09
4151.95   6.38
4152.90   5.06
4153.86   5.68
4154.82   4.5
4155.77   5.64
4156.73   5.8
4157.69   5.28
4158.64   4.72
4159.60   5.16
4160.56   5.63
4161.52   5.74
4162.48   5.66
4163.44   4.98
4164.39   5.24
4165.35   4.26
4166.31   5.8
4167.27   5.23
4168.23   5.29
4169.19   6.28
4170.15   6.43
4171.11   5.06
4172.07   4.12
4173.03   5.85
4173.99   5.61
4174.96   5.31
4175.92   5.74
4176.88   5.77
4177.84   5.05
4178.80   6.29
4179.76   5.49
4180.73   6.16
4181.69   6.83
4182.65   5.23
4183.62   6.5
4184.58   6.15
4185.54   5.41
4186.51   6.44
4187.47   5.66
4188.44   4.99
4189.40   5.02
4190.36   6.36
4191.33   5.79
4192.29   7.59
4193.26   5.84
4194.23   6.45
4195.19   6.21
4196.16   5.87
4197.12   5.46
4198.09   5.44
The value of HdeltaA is -2.5 angstrom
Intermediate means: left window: 5.69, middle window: 6.07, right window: 5.73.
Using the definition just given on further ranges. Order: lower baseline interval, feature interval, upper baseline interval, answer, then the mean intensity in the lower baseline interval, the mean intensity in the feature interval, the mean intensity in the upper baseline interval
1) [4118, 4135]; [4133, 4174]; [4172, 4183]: 1.5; 5.99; 5.61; 5.68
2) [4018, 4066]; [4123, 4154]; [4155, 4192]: -1.4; 5.88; 5.91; 5.58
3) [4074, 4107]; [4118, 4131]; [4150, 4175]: -1.3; 5.83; 6.16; 5.39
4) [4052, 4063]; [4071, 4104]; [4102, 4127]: 1.1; 5.72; 5.81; 6.26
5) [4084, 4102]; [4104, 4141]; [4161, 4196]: -2.0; 5.89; 6.14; 5.72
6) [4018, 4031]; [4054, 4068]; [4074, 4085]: 0.7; 6.46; 5.7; 5.77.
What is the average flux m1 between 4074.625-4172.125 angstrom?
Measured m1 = 5.86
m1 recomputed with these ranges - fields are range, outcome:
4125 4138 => 5.8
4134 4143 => 5.93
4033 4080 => 5.71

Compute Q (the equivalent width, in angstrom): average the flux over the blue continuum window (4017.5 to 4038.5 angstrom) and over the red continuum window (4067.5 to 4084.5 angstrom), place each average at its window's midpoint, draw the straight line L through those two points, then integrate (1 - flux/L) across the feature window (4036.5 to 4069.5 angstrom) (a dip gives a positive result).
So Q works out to 0.4 angstrom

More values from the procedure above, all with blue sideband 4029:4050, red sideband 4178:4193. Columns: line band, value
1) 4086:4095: -0.6 angstrom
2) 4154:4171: 1.6 angstrom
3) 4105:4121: -1.3 angstrom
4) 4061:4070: 0.3 angstrom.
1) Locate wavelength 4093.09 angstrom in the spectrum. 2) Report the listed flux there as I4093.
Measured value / 6.07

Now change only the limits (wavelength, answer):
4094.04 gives 5.36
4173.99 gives 5.61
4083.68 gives 5.86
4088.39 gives 6.79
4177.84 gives 5.05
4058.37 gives 6.43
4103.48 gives 6.31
